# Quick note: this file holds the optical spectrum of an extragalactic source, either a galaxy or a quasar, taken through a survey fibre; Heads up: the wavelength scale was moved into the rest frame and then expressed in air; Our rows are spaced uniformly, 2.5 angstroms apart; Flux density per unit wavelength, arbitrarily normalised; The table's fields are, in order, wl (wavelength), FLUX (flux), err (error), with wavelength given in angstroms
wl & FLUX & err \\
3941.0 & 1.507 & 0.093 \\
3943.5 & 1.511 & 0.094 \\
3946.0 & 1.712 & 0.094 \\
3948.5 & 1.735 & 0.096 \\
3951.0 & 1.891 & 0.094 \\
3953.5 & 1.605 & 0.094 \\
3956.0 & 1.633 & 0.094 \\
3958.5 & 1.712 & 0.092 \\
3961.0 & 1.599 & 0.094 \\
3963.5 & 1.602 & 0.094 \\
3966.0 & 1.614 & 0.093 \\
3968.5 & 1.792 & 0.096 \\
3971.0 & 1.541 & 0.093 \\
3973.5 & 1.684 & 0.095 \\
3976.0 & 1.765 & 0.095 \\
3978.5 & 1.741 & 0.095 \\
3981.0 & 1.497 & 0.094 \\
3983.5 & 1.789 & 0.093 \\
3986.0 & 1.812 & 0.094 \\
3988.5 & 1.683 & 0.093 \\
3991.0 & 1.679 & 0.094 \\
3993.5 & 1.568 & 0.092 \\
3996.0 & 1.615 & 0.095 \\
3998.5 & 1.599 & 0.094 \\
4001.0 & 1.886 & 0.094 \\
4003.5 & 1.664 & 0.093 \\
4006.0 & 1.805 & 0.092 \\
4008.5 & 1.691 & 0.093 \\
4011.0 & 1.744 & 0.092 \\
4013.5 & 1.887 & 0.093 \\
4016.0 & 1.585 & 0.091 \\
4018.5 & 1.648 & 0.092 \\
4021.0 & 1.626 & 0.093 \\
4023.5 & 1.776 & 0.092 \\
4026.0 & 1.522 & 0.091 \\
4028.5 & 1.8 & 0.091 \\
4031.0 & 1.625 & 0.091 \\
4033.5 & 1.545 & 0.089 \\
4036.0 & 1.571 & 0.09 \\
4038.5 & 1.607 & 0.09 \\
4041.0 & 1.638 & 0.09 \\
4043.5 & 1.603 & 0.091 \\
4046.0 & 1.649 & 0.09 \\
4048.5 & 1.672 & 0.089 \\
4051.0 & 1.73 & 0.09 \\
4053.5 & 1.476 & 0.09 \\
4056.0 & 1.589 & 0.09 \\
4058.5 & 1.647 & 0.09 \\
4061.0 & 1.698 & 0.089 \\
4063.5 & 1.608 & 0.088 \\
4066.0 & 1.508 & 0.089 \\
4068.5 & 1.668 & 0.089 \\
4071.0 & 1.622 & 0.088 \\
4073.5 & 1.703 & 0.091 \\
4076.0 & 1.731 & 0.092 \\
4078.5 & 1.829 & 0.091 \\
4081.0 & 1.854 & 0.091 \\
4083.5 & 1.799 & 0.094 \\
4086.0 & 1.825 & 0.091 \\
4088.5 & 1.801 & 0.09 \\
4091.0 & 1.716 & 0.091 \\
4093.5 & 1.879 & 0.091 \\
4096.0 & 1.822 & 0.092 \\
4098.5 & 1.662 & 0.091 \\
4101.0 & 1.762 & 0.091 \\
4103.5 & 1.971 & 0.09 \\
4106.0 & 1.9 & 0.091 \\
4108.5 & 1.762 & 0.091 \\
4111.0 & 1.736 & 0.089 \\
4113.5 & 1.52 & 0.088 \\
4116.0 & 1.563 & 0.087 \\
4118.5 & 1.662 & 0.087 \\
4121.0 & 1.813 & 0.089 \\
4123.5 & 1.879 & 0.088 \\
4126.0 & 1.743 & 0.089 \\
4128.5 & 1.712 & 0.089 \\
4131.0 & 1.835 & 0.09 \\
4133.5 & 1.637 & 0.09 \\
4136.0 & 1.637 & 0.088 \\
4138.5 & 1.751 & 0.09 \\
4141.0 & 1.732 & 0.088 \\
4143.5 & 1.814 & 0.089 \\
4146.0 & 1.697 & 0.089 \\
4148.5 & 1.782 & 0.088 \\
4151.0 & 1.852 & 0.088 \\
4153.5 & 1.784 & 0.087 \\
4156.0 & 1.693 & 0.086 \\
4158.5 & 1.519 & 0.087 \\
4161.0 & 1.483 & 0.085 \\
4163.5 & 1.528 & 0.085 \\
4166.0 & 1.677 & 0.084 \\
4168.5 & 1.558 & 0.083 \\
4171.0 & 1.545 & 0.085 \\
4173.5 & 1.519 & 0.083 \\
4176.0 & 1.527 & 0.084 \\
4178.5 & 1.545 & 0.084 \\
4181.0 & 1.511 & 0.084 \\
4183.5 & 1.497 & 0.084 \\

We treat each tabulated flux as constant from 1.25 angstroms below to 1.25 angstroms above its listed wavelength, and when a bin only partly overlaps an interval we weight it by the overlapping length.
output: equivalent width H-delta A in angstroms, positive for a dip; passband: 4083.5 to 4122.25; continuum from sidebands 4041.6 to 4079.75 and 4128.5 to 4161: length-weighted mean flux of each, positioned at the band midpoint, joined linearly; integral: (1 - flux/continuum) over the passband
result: -1.8 angstroms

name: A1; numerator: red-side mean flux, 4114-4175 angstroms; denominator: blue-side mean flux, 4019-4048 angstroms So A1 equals 1.03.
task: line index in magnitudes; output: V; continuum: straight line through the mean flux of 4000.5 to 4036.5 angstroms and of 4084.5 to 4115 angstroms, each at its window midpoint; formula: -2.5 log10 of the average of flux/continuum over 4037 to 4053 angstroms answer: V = 0.05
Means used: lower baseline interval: 1.69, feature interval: 1.64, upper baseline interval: 1.78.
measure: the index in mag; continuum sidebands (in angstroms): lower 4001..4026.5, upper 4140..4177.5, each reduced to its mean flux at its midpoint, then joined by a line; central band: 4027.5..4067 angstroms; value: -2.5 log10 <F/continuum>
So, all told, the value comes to 0.05 mag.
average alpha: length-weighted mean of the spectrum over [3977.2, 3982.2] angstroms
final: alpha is 1.62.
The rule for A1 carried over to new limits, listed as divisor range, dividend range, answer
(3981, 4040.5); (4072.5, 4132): 1.05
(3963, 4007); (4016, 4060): 0.97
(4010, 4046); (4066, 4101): 1.06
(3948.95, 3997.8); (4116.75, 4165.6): 1.02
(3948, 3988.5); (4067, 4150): 1.04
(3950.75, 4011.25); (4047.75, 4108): 1.03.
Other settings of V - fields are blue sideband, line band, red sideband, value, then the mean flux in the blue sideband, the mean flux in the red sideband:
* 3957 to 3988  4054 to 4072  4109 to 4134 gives 0.056 mag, 1.68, 1.71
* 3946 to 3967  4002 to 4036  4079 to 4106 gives 0.036 mag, 1.68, 1.81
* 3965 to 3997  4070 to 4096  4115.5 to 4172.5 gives -0.059 mag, 1.68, 1.69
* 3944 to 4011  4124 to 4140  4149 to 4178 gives -0.067 mag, 1.69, 1.61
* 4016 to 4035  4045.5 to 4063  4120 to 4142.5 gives 0.024 mag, 1.64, 1.75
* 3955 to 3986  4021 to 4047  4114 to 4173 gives 0.028 mag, 1.67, 1.69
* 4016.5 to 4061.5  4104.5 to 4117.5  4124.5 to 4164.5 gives -0.013 mag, 1.63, 1.7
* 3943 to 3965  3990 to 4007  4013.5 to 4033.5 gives -0.014 mag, 1.67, 1.66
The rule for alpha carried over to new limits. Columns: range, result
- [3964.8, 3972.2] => 1.65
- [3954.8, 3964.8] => 1.64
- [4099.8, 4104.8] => 1.87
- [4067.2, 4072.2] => 1.64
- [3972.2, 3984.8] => 1.7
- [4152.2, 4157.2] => 1.74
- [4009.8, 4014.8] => 1.81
